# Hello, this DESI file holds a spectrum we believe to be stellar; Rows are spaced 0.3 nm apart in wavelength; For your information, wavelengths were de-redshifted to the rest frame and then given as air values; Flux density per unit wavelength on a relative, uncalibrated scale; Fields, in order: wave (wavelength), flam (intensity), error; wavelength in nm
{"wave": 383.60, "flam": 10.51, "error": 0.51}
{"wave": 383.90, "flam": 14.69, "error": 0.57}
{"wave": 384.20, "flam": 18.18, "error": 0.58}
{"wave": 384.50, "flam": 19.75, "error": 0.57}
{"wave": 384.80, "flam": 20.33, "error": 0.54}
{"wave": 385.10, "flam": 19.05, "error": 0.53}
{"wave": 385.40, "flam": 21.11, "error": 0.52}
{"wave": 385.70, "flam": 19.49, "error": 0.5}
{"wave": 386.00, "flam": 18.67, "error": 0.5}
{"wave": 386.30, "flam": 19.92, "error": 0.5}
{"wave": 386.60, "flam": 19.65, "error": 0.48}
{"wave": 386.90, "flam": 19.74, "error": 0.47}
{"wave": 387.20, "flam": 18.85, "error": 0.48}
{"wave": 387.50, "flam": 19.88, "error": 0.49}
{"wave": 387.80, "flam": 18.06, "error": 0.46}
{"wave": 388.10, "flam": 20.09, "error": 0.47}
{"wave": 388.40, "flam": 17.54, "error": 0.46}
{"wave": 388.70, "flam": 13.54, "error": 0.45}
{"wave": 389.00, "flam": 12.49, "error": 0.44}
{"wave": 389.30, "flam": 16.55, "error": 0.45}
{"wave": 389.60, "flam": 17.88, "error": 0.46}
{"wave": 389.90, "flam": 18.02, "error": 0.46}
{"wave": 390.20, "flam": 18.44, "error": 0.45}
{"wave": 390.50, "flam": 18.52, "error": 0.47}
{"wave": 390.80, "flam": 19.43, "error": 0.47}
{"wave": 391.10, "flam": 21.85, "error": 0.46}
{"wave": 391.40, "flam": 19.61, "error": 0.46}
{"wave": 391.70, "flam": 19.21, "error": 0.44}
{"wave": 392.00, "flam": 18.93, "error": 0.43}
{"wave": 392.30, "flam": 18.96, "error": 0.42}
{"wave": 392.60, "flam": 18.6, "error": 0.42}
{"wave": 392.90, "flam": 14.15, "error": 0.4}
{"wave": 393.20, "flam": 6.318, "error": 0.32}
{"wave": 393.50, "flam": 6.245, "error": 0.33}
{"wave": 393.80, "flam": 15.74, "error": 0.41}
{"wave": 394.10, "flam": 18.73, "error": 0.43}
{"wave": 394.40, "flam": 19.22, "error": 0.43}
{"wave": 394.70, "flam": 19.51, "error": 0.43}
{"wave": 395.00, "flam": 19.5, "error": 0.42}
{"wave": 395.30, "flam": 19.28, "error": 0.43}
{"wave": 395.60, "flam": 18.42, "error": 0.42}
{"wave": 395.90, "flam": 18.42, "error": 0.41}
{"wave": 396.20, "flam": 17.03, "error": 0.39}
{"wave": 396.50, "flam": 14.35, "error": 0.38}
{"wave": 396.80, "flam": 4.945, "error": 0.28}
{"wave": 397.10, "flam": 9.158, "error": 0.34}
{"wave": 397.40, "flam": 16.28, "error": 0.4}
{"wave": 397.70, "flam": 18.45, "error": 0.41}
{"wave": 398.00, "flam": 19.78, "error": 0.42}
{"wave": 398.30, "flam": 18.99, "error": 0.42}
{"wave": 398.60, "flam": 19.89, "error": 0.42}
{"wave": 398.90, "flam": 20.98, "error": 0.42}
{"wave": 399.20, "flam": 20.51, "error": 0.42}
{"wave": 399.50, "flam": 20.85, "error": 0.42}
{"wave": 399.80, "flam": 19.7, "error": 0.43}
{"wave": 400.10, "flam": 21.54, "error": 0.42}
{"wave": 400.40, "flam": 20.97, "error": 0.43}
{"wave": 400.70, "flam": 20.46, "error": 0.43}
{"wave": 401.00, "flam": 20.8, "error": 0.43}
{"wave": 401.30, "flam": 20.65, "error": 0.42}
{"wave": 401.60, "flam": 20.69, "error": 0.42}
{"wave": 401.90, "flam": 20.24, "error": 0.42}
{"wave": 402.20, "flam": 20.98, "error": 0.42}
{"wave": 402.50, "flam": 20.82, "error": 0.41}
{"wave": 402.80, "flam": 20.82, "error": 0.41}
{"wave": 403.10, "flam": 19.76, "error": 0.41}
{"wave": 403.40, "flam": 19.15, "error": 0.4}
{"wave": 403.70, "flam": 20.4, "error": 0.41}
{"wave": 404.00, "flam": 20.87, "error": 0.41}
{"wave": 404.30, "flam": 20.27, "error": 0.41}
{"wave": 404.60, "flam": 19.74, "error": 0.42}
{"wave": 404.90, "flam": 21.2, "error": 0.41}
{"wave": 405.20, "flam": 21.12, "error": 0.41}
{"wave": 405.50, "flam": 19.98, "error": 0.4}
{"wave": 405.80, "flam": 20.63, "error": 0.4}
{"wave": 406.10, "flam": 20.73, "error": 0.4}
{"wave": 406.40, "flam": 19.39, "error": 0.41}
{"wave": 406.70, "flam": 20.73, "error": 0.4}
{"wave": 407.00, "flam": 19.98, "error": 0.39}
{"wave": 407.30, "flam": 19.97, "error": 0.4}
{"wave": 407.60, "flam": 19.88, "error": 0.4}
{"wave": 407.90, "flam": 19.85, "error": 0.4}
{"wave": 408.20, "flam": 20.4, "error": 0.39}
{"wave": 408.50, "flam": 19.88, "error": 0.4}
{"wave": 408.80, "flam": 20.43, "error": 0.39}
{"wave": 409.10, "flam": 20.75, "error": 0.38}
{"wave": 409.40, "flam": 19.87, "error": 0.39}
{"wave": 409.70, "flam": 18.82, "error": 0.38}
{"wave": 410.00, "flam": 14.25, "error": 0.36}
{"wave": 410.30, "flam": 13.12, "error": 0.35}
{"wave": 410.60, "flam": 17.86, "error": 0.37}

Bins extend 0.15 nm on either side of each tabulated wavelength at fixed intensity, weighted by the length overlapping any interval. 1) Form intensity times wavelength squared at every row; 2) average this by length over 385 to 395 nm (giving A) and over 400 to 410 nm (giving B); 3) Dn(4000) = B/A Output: 1.23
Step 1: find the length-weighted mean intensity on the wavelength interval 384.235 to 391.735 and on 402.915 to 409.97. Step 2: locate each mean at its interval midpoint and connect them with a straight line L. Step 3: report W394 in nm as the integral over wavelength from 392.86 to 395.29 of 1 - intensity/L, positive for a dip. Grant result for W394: 0.50 nm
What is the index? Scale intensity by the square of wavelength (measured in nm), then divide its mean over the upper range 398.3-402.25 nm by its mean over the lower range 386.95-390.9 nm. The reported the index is 1.2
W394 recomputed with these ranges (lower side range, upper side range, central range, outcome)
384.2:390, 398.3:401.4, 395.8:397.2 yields 0.51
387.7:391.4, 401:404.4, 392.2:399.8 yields 0.99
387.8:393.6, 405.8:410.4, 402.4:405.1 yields -0.24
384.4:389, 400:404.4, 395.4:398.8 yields 0.66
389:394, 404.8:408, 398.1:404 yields -0.45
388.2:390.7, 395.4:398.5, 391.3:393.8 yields 0.18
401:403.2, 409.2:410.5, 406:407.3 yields -0.13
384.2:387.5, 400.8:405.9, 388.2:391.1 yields 0.37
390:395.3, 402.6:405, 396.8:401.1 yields 0.08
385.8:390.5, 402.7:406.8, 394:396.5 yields 0.06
